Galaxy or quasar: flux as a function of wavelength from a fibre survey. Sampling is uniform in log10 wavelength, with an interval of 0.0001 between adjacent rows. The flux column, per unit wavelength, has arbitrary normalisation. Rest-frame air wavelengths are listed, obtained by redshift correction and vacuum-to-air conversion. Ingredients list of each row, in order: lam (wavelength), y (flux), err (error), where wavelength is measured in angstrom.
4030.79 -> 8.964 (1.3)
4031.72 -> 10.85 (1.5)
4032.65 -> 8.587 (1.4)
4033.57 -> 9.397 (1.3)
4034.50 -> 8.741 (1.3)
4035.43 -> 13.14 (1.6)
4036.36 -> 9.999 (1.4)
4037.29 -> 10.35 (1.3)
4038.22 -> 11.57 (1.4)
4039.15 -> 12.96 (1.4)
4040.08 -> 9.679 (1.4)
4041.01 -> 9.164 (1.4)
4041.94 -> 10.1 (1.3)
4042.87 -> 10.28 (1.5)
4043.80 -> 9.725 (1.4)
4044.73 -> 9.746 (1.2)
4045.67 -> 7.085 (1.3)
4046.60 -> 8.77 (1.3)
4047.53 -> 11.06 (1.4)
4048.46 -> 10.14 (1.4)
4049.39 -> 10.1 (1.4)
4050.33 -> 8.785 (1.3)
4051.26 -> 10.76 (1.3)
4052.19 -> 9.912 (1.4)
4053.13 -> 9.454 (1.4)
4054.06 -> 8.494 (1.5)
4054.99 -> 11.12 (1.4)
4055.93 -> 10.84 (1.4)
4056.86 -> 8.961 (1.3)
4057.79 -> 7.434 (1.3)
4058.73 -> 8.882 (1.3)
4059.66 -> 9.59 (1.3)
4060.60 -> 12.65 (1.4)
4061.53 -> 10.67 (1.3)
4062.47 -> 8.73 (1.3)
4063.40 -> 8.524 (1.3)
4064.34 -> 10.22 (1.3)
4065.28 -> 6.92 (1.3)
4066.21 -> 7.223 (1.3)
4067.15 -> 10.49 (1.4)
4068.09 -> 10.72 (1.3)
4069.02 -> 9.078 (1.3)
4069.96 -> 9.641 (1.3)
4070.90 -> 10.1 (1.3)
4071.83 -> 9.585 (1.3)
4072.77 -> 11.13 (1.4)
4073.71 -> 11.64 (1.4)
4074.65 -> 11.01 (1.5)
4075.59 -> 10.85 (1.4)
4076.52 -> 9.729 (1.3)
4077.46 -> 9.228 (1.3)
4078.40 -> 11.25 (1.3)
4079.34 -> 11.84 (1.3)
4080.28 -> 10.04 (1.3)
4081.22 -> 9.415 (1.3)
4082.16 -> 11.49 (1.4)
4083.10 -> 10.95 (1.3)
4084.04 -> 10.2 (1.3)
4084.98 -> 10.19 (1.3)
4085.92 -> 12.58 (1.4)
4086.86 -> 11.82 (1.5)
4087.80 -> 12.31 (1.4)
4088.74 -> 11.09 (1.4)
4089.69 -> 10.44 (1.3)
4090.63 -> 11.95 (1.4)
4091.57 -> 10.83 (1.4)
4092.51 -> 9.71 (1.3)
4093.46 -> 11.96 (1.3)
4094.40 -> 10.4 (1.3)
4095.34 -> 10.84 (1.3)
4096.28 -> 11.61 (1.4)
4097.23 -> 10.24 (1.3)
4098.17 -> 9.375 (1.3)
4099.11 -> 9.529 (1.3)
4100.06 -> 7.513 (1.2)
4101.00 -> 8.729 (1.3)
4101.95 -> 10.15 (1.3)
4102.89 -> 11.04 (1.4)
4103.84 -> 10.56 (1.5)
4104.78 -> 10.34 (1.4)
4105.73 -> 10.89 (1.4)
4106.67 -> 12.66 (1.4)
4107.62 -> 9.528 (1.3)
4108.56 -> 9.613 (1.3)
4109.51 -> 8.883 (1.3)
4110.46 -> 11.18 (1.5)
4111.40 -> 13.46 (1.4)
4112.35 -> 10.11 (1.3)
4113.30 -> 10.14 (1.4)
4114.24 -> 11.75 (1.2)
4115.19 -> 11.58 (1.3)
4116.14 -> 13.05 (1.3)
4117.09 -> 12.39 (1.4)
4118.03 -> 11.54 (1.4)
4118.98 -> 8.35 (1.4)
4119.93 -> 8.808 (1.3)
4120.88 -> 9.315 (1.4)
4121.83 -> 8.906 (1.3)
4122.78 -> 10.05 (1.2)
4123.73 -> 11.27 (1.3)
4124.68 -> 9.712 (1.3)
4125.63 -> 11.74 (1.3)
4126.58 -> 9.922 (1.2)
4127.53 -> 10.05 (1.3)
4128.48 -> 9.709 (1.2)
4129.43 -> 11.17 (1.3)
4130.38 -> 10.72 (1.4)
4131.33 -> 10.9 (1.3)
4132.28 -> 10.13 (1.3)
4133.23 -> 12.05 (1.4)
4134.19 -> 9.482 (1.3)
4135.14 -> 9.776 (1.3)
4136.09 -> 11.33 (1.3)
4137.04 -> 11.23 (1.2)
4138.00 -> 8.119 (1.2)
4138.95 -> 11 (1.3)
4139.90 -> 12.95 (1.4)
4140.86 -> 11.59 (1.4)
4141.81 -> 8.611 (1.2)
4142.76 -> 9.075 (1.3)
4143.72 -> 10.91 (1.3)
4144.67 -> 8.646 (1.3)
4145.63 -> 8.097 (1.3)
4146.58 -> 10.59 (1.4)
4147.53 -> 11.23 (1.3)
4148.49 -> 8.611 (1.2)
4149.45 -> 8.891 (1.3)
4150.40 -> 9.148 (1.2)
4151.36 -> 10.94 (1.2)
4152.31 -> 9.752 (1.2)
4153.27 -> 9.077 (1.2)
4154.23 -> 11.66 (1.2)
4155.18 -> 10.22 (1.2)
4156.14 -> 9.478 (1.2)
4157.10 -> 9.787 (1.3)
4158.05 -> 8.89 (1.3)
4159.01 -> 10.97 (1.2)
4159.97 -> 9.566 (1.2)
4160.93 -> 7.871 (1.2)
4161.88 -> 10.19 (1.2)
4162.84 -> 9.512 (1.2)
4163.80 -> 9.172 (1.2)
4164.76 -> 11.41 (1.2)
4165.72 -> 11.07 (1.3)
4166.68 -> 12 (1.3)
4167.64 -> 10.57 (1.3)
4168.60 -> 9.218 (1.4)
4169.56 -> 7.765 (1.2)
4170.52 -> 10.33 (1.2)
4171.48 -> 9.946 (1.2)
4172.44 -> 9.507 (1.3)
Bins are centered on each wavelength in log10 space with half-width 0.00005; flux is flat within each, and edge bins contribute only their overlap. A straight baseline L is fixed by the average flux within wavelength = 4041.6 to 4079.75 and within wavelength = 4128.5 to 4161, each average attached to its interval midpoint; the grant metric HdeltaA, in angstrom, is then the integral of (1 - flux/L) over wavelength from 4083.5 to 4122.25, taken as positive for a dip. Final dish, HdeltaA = -2.6 angstrom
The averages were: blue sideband 9.81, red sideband 10.1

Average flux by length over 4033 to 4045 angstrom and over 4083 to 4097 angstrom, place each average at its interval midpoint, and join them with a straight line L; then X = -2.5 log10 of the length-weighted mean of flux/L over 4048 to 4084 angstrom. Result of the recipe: 0.087 mag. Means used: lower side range 10.4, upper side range 11.1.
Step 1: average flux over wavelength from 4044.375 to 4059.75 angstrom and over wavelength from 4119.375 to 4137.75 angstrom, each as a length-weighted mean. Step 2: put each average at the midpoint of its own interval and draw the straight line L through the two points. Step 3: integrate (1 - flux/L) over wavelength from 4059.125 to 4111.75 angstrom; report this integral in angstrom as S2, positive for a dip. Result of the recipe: -3.0 angstrom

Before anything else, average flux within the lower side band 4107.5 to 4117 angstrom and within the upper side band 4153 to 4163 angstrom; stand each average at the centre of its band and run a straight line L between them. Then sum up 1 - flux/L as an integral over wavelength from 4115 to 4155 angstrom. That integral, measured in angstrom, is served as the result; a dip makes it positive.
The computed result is 0.51 angstrom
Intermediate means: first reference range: 11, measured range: 10.3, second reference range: 9.77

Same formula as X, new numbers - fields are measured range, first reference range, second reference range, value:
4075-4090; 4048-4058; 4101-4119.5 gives -0.06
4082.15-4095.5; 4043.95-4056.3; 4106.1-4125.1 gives -0.09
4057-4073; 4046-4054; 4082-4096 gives 0.09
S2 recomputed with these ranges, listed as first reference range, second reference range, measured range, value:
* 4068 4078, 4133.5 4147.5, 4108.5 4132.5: -0.9 angstrom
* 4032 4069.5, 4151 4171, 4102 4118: -1.9 angstrom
